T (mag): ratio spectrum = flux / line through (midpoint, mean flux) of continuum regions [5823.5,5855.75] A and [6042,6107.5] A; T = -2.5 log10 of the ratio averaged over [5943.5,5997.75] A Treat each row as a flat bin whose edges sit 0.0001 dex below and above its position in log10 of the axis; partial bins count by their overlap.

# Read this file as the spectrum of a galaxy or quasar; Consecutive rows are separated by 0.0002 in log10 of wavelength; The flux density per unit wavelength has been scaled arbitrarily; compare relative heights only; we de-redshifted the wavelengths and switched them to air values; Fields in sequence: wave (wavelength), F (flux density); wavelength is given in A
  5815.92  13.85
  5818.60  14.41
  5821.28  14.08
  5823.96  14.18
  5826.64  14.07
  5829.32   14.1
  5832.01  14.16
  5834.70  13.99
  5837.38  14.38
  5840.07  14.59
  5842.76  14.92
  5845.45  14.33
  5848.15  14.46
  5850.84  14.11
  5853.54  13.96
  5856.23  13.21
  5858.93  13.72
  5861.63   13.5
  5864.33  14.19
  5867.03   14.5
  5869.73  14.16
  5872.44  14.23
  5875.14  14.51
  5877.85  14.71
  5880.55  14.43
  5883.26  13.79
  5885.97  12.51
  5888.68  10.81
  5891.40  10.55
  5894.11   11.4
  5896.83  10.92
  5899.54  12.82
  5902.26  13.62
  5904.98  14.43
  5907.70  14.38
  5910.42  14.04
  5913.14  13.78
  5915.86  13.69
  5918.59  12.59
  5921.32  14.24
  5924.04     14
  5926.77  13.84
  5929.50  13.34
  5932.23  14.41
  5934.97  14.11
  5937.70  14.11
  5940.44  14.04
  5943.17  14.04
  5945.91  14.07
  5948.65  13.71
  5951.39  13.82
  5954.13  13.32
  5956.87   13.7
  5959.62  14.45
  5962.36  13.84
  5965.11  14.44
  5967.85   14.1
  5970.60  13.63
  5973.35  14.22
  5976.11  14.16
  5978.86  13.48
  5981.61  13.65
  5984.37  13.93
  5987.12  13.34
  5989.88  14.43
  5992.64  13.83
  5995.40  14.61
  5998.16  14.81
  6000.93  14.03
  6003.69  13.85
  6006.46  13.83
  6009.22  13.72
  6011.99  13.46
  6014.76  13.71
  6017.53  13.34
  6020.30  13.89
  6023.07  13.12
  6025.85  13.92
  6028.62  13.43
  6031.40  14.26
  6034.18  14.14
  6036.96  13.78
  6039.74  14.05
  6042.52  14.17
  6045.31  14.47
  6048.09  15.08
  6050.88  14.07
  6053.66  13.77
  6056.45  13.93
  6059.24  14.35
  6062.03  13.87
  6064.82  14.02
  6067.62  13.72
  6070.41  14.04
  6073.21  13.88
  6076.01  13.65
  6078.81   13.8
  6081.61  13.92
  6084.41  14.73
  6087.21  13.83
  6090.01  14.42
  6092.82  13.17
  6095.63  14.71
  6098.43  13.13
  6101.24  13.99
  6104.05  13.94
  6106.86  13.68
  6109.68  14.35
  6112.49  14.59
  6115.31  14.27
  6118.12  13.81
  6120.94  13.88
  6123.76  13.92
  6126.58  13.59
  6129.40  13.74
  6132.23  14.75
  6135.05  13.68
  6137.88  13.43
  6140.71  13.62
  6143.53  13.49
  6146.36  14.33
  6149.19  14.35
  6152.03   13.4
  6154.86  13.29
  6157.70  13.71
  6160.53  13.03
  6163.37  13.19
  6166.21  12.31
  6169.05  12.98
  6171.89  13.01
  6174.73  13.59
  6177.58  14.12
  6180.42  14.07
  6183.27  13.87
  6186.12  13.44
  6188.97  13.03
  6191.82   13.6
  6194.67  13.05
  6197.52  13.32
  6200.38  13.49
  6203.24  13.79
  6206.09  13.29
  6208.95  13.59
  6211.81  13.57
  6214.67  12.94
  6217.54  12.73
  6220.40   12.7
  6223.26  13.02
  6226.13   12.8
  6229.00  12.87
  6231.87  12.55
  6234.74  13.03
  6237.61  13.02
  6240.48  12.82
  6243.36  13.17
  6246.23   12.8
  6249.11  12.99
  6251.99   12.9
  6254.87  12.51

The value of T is 0.01 mag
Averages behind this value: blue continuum 14.2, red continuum 14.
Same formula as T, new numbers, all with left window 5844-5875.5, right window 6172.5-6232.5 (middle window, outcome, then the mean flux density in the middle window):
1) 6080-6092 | -0.047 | 14.2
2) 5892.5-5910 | 0.082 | 13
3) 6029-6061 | -0.039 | 14.2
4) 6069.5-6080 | -0.018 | 13.8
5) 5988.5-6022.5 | -0.015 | 13.9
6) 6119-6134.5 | -0.038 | 14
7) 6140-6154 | -0.032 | 13.8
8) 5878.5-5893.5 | 0.125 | 12.5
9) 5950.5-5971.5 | -0.007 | 13.9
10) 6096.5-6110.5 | -0.024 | 13.8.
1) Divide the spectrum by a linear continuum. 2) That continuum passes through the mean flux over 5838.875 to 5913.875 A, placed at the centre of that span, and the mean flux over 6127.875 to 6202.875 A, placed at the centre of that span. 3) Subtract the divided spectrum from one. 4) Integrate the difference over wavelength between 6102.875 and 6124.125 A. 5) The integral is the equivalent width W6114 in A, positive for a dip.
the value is -0.8 A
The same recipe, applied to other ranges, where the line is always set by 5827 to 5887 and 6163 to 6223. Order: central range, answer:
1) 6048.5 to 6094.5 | -1.3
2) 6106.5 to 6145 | -1.3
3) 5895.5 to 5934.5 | 1.1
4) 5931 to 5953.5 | -0.2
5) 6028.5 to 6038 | -0.2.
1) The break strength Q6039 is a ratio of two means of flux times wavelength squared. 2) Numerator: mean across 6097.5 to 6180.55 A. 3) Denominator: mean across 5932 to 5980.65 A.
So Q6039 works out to 1.04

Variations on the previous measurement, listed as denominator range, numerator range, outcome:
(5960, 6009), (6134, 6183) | 1.02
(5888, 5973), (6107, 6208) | 1.09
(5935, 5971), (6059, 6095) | 1.04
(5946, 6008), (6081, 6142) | 1.05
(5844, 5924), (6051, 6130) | 1.11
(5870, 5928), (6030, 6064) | 1.12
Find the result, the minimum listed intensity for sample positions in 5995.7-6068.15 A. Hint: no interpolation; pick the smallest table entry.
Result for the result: 13.12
